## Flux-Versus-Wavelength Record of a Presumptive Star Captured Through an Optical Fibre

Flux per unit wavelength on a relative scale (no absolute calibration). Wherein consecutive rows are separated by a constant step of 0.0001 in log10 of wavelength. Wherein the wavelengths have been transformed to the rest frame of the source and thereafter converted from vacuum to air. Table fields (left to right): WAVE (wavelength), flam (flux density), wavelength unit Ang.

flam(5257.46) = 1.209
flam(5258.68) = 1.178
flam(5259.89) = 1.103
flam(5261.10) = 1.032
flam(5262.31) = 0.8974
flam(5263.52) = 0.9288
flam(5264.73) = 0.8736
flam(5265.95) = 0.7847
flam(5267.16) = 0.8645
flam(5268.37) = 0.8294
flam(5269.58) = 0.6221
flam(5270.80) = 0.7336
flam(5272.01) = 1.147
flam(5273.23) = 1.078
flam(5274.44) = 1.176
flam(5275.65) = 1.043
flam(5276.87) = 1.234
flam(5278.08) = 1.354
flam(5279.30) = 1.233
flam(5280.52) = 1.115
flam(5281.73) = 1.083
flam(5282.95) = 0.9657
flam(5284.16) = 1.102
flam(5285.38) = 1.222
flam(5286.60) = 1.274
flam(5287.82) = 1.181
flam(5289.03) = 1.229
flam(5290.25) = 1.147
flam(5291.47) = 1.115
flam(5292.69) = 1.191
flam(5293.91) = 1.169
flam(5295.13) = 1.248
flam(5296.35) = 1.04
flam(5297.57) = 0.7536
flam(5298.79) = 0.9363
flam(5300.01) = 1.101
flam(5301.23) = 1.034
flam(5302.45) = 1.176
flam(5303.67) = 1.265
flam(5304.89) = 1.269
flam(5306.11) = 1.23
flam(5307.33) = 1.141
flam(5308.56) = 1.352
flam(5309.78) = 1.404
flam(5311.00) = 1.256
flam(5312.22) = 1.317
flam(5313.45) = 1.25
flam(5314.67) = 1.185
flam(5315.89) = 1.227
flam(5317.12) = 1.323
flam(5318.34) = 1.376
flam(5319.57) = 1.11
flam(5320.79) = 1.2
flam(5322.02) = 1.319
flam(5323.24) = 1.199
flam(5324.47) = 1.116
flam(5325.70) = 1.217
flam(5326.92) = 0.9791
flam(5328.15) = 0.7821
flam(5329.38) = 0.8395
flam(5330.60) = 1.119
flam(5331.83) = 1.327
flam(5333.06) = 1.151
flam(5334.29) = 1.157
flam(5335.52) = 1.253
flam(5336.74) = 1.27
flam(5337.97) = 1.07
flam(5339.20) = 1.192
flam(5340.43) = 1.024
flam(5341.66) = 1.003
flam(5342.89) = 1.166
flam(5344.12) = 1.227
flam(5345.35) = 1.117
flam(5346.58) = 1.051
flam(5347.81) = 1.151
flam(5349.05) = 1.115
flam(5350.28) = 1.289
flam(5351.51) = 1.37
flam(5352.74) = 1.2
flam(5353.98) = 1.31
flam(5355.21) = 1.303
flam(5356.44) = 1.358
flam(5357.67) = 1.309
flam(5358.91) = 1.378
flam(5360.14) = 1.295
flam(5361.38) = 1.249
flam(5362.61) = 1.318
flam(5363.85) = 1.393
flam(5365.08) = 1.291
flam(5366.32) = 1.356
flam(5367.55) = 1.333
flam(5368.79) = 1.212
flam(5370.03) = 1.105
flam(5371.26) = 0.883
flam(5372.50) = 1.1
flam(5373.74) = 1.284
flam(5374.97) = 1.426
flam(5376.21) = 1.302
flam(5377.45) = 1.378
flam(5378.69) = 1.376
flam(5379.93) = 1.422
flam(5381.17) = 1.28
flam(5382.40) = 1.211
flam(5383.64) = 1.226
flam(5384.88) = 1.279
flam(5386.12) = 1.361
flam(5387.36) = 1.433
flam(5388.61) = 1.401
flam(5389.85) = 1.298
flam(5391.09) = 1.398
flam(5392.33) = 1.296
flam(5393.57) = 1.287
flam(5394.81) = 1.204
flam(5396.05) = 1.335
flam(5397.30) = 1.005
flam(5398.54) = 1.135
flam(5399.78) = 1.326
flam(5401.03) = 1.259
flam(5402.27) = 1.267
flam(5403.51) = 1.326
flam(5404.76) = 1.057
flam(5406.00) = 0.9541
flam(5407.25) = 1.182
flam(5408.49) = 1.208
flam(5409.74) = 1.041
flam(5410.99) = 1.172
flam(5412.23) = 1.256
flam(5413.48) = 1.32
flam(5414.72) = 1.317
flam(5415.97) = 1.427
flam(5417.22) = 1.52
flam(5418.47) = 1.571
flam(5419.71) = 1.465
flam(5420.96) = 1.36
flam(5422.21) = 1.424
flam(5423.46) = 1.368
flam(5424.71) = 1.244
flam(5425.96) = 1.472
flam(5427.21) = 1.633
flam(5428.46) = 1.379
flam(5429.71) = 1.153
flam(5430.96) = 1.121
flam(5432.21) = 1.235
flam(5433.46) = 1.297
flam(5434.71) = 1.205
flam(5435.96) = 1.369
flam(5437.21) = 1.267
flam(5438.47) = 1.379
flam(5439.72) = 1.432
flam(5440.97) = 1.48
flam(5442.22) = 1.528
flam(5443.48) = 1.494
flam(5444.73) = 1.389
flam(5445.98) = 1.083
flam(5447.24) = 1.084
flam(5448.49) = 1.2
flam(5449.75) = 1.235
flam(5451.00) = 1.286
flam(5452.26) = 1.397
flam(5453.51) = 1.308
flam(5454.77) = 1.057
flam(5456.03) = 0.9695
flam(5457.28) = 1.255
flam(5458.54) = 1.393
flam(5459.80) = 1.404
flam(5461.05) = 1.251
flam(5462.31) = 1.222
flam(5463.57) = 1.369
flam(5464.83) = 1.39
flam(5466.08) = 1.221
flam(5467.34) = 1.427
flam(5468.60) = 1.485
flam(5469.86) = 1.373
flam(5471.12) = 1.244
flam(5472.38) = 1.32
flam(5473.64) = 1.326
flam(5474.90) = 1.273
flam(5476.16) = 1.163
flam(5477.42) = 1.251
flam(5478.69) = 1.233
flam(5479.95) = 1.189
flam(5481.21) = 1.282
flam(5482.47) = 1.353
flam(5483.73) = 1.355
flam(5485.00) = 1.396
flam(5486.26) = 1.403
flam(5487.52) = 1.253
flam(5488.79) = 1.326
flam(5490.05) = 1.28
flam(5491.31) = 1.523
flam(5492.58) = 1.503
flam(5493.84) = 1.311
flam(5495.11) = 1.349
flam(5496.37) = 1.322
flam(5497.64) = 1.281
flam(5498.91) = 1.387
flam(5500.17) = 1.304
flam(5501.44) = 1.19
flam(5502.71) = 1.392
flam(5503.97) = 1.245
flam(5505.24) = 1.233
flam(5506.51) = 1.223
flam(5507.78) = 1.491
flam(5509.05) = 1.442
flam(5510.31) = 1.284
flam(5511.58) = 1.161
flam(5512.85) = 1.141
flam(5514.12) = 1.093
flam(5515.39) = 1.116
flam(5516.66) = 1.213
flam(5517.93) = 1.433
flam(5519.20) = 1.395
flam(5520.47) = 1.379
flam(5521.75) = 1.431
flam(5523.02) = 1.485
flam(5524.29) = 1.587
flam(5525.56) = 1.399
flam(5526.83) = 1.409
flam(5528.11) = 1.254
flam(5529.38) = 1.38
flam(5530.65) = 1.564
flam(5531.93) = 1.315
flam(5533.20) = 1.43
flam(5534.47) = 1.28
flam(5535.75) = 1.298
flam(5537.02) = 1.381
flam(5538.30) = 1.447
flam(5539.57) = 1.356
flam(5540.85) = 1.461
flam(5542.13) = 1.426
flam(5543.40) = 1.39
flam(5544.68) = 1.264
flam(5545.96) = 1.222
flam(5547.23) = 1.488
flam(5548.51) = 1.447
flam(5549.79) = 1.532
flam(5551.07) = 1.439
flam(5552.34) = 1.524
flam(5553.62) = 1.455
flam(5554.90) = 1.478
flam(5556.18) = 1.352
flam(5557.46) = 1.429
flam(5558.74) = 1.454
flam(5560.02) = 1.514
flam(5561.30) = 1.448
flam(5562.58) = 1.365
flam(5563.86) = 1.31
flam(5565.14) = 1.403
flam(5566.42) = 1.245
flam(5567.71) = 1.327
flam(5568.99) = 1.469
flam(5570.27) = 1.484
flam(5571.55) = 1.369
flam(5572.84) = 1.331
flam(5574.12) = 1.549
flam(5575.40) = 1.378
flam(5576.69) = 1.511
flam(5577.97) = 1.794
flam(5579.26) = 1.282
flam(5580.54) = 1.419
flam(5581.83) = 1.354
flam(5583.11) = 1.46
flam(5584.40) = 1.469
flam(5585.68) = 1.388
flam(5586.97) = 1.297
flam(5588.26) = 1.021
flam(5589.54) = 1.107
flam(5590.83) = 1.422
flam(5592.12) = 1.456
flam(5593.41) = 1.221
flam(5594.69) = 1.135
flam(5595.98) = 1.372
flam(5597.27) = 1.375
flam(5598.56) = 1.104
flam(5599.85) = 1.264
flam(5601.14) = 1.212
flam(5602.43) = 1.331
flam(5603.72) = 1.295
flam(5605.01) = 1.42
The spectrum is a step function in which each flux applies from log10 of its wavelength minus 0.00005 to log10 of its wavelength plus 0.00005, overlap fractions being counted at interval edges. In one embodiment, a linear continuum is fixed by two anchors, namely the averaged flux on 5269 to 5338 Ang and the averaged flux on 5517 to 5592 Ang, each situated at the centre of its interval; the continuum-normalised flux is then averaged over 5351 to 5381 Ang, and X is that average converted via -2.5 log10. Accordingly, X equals -0.07 mag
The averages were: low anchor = 1.15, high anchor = 1.4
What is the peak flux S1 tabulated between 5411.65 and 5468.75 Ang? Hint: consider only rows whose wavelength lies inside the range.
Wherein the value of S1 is 1.633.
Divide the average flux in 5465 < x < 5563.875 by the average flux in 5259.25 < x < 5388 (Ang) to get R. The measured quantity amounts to 1.16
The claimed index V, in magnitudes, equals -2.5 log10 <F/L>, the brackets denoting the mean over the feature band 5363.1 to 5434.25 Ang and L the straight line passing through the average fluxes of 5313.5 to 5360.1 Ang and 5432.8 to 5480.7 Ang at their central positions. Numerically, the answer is -0.04 mag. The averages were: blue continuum 1.19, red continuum 1.3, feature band 1.29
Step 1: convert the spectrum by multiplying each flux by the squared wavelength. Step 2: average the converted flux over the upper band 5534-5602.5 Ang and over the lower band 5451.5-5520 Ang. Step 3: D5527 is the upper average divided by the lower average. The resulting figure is 1.09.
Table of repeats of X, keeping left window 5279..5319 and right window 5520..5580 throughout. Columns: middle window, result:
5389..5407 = 0.040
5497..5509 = 0.049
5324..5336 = 0.110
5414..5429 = -0.109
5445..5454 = 0.075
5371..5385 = -0.017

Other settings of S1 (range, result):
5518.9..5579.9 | 1.794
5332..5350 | 1.27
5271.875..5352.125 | 1.404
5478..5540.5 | 1.587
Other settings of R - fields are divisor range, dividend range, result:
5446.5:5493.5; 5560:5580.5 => 1.10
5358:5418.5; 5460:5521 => 1.03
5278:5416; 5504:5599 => 1.13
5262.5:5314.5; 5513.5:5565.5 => 1.26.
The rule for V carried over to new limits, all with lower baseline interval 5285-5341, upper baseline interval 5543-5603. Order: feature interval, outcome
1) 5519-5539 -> -0.05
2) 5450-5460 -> 0.03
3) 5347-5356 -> -0.04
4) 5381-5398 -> -0.05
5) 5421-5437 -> -0.05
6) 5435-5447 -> -0.08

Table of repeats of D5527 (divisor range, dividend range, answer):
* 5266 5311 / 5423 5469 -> 1.25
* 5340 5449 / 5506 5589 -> 1.14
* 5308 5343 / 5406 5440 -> 1.16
